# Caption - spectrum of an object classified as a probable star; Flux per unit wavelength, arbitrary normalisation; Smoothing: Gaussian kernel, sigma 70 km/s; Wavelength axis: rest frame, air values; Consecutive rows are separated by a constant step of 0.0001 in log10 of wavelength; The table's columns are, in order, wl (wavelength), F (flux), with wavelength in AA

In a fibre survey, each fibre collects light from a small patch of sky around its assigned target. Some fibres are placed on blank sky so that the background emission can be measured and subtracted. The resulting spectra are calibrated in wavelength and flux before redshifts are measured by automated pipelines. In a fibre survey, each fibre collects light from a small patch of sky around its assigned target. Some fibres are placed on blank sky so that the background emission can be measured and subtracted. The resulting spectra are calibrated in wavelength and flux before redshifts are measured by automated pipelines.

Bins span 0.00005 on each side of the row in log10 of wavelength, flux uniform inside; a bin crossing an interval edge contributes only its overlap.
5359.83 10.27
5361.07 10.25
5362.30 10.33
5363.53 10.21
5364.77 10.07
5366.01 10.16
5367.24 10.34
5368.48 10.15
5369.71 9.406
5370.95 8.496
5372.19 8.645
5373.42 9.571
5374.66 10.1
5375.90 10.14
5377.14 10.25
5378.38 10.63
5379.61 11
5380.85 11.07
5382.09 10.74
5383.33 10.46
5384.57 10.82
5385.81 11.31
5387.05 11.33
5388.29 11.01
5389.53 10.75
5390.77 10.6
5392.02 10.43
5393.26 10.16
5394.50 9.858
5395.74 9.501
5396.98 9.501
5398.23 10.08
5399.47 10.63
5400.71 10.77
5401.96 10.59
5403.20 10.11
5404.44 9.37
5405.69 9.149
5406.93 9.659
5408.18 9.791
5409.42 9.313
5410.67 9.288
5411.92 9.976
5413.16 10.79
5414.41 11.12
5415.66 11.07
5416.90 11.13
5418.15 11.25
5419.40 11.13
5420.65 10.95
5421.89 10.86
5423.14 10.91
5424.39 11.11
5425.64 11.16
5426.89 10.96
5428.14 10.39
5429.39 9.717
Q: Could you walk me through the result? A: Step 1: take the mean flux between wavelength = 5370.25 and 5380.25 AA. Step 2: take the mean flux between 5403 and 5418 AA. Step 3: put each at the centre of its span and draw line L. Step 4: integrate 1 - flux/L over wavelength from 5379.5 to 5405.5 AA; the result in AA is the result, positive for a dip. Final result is -1.2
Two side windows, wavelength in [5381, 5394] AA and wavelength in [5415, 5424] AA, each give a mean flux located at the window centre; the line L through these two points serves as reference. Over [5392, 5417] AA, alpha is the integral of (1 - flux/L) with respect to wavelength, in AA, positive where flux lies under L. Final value 1.9 AA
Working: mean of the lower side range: 10.8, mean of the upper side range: 11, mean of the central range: 10.1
